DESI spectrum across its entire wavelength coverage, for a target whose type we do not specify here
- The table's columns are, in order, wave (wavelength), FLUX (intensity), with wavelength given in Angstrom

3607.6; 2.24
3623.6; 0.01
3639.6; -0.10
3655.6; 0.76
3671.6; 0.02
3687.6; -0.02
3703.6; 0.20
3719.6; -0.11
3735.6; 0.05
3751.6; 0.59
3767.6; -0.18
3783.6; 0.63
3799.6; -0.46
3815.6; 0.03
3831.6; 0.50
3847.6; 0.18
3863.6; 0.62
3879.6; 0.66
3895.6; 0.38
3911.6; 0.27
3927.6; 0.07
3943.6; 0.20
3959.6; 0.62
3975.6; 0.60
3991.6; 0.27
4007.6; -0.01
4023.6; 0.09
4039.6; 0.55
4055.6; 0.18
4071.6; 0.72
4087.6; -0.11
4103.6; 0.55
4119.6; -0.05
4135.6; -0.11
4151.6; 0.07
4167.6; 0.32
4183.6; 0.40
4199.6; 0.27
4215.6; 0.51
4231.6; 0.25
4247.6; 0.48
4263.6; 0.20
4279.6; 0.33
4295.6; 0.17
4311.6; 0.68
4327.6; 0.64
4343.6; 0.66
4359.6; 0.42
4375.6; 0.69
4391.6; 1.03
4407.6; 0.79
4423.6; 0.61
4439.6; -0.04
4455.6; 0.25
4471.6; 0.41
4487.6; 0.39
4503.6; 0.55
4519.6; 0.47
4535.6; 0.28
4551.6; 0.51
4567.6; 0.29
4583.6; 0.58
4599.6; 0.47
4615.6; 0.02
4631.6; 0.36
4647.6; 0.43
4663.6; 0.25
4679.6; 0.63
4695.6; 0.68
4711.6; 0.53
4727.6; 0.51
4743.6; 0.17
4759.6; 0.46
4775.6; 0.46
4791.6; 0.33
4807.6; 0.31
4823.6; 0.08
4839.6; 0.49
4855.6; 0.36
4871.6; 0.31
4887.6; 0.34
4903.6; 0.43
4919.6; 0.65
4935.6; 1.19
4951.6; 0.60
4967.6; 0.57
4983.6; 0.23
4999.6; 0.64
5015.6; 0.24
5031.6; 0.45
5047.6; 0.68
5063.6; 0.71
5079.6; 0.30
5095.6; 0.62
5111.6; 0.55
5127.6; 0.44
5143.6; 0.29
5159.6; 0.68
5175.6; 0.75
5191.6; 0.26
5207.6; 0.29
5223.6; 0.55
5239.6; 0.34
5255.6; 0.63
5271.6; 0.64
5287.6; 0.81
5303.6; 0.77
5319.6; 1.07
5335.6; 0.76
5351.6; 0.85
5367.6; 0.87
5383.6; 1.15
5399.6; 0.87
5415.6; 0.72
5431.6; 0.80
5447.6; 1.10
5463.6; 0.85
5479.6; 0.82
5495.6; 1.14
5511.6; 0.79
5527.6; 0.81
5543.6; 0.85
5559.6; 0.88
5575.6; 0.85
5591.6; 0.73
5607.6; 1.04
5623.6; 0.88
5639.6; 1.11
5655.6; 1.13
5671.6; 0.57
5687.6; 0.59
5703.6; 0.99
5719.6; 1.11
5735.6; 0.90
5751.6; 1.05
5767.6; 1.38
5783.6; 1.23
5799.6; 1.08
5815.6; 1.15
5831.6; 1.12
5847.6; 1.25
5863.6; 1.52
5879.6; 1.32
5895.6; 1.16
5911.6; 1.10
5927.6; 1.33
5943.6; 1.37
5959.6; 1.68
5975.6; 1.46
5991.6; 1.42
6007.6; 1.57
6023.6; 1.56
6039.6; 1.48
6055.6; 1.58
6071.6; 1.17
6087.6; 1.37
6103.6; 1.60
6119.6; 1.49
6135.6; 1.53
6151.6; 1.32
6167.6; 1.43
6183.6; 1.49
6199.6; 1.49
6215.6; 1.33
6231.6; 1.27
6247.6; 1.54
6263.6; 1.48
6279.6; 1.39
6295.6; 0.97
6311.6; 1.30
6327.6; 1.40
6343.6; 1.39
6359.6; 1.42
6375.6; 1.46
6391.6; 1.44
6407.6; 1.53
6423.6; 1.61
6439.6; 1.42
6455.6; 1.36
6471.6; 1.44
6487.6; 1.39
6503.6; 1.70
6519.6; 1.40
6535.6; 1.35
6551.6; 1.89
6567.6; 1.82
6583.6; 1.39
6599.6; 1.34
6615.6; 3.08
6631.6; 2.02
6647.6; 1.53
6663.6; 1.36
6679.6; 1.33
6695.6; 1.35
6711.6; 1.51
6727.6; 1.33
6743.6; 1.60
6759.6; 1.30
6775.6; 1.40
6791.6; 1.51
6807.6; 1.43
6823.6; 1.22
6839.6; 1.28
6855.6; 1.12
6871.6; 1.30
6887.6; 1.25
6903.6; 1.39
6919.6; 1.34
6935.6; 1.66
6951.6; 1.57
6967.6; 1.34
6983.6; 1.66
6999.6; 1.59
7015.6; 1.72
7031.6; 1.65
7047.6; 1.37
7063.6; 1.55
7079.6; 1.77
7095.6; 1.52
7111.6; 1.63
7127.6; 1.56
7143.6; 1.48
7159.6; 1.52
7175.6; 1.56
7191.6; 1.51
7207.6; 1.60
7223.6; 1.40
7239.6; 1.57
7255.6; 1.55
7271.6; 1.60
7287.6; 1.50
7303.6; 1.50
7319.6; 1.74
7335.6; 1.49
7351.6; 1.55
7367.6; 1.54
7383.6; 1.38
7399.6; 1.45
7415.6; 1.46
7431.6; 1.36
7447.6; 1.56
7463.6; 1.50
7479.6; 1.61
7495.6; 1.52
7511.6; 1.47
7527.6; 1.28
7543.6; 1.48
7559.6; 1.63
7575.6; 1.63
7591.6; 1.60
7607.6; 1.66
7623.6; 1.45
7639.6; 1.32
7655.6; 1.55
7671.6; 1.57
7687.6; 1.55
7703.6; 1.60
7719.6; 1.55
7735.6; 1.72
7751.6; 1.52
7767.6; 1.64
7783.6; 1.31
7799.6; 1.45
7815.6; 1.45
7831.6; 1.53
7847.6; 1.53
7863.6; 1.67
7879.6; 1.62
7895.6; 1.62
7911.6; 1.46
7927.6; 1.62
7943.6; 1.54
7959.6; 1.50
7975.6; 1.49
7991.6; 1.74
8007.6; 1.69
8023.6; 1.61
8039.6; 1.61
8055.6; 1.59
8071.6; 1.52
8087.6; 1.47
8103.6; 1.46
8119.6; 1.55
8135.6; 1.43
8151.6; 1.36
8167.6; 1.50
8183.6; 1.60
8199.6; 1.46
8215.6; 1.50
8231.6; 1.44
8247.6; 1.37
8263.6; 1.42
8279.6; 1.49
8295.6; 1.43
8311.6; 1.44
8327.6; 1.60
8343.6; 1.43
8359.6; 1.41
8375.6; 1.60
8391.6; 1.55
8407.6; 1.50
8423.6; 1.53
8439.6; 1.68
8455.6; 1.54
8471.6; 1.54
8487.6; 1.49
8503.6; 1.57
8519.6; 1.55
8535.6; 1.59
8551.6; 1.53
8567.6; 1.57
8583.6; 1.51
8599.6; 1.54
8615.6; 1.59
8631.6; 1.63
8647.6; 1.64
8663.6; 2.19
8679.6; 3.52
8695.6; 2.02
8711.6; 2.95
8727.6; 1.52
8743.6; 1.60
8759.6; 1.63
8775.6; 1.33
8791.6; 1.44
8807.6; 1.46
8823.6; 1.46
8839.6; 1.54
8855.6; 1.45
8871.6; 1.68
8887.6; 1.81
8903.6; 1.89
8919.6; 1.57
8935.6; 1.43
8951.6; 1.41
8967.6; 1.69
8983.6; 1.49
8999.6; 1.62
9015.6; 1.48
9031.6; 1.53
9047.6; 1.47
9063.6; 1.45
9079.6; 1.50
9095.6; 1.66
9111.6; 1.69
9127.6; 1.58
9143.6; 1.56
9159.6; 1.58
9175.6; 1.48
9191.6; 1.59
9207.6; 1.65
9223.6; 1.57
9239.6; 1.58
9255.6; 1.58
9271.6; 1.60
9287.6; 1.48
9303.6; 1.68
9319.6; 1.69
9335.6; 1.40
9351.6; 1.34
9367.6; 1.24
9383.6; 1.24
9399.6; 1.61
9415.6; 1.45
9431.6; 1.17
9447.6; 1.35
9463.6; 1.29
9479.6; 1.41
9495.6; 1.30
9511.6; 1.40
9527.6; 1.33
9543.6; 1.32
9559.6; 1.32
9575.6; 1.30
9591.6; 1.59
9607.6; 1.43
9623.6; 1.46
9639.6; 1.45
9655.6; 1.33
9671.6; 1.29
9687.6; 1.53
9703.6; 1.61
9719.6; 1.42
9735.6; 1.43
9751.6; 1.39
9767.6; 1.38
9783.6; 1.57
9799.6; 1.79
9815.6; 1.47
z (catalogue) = 0.32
